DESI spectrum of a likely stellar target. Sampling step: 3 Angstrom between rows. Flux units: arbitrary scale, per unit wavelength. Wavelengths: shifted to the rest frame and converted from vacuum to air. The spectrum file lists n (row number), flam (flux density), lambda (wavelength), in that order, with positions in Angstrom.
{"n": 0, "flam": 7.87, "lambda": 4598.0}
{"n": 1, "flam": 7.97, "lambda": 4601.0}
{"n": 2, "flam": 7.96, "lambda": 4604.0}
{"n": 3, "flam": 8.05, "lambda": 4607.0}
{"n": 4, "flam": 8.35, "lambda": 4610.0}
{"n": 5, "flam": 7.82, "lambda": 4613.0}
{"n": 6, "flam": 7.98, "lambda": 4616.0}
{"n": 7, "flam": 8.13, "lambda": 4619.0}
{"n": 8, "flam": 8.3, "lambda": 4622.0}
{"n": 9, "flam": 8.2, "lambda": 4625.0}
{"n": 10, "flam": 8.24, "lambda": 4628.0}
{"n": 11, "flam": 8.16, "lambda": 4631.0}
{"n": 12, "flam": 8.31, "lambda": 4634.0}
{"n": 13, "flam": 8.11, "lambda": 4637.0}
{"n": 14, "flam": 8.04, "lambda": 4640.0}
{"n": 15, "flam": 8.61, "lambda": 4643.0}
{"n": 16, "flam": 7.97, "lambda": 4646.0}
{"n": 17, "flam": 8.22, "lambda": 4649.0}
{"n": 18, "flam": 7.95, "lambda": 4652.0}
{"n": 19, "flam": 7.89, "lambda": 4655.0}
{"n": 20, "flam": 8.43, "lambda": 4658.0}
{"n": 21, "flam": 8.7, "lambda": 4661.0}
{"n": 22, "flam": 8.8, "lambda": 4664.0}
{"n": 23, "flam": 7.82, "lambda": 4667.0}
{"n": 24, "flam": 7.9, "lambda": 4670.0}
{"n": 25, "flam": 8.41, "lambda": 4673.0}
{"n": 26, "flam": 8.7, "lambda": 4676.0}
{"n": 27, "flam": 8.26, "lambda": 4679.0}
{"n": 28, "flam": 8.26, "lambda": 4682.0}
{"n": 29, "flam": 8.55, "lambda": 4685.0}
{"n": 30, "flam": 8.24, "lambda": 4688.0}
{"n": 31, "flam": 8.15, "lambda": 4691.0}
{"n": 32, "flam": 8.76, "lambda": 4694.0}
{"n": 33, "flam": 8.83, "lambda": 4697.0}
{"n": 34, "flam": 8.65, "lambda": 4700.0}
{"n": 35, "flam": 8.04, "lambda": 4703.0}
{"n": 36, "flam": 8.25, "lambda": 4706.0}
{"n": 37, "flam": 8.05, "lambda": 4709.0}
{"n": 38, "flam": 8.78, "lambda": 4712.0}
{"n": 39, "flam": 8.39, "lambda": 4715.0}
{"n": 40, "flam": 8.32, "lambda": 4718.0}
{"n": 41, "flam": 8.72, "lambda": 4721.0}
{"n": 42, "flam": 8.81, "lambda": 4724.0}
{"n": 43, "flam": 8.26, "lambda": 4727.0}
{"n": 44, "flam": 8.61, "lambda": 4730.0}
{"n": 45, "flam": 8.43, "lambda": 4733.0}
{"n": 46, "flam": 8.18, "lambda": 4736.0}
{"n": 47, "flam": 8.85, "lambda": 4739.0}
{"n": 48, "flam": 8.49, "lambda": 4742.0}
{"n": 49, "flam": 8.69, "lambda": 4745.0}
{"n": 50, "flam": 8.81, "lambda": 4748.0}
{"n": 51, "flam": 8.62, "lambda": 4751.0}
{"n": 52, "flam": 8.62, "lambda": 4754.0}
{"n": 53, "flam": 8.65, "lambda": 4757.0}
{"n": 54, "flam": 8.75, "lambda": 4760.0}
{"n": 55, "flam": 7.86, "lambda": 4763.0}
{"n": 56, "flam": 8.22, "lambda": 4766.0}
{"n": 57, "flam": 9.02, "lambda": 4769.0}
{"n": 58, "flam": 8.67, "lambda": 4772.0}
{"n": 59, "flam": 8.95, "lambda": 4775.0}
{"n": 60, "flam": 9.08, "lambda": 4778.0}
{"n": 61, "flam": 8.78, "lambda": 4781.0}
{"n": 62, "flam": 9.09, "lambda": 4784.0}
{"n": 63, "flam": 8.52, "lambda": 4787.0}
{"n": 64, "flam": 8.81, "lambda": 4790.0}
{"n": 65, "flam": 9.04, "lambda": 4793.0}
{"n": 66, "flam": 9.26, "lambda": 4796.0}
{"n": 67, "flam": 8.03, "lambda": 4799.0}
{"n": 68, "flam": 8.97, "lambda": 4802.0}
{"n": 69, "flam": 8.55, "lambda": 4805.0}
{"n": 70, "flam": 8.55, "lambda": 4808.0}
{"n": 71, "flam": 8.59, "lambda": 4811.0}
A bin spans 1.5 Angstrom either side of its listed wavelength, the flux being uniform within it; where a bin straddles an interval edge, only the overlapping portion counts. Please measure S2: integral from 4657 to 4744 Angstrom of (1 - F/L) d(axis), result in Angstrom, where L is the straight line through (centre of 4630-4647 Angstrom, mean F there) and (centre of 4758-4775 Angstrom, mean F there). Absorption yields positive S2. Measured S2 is -0.68 Angstrom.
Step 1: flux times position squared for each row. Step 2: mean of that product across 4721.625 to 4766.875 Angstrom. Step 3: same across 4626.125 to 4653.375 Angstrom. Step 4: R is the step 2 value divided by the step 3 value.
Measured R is 1.09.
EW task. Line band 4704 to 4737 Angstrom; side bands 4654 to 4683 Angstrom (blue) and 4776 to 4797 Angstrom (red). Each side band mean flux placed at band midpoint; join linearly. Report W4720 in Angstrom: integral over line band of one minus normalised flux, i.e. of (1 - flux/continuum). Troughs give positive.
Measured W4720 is 0.6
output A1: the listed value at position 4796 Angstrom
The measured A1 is 9.26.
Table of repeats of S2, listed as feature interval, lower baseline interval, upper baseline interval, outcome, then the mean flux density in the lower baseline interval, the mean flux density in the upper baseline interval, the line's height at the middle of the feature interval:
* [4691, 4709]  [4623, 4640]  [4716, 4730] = 0.0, 8.19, 8.53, 8.45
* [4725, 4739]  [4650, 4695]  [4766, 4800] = 0.2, 8.32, 8.83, 8.59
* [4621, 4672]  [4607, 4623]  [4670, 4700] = 0.2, 8.1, 8.44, 8.26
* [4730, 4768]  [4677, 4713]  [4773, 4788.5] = 0.8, 8.4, 8.88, 8.7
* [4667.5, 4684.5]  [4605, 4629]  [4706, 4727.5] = 0.1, 8.13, 8.47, 8.33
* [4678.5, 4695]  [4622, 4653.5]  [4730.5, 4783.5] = 0.0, 8.19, 8.64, 8.37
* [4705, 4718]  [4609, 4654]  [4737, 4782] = 0.2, 8.15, 8.66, 8.47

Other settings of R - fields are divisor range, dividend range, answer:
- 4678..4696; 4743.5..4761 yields 1.07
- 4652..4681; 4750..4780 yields 1.09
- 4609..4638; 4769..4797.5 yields 1.17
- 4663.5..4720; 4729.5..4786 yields 1.06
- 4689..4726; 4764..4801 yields 1.07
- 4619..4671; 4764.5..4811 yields 1.13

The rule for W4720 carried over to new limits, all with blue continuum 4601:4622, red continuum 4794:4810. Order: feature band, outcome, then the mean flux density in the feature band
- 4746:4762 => -0.3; 8.66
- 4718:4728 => -0.2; 8.57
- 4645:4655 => 0.2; 8.03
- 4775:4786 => -0.4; 8.96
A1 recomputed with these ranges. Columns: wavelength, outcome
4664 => 8.8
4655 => 7.89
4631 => 8.16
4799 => 8.03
